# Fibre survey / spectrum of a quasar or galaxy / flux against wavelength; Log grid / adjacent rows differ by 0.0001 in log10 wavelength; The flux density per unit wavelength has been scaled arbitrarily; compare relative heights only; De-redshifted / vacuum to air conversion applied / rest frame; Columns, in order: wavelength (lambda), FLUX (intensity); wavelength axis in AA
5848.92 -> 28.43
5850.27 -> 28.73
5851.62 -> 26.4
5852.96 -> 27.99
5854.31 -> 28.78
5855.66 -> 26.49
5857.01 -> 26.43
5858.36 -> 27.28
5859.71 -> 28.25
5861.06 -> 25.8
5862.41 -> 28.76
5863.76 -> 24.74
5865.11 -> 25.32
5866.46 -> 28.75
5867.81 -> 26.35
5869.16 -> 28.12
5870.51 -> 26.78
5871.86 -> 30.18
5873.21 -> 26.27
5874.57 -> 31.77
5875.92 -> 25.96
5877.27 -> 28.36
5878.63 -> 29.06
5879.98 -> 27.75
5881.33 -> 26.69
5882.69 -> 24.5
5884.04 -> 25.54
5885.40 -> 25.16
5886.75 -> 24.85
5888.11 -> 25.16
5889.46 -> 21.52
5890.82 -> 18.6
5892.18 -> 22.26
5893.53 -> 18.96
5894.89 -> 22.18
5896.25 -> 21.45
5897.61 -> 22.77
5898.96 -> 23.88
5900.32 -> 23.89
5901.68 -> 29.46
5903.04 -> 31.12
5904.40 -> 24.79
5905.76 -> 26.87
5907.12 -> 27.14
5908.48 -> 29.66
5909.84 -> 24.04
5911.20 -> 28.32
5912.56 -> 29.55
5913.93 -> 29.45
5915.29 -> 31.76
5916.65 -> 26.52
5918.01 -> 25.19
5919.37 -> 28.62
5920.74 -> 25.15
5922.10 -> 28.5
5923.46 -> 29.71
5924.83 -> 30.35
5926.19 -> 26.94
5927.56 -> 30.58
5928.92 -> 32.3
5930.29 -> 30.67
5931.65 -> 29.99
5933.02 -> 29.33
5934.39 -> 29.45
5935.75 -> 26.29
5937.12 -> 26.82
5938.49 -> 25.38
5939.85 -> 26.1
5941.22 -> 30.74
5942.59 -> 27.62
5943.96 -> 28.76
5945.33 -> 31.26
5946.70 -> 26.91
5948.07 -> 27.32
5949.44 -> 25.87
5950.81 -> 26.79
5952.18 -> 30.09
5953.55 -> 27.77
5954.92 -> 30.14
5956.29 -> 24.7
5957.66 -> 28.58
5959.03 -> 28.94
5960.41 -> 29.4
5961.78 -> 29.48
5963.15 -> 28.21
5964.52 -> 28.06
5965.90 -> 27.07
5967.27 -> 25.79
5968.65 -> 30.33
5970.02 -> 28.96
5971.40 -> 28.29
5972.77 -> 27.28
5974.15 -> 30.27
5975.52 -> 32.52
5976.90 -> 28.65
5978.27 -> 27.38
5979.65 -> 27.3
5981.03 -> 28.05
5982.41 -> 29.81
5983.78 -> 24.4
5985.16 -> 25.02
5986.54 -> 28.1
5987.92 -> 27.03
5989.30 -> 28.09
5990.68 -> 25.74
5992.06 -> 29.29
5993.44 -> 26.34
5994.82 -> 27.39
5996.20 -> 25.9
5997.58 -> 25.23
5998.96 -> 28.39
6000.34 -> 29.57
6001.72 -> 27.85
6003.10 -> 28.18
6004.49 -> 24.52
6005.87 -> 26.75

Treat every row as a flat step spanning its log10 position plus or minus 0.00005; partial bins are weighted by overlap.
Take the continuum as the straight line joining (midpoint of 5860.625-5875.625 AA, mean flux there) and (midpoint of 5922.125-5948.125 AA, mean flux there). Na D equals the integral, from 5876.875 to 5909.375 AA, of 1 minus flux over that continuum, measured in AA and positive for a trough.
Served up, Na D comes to 3.44 AA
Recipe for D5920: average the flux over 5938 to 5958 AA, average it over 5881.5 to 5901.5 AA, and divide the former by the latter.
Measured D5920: 1.2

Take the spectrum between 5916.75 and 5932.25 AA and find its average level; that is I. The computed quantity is 28.8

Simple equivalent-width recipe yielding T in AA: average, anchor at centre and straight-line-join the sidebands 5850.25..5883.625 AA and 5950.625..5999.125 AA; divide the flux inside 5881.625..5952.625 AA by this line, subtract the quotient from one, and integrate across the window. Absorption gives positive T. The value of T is 2.0 AA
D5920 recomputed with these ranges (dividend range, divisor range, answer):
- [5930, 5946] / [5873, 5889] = 1.07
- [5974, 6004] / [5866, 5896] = 1.08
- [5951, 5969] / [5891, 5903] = 1.21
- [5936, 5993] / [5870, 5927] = 1.06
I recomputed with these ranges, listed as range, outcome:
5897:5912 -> 26.6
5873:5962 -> 27.1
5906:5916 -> 28.5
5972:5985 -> 28.3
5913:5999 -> 28.1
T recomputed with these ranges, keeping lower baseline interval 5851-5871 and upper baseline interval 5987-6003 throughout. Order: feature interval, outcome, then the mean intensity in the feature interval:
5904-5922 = -0.2 AA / 27.5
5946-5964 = -0.5 AA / 28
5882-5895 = 2.0 AA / 22.9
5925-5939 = -0.8 AA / 28.9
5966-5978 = -0.7 AA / 28.9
